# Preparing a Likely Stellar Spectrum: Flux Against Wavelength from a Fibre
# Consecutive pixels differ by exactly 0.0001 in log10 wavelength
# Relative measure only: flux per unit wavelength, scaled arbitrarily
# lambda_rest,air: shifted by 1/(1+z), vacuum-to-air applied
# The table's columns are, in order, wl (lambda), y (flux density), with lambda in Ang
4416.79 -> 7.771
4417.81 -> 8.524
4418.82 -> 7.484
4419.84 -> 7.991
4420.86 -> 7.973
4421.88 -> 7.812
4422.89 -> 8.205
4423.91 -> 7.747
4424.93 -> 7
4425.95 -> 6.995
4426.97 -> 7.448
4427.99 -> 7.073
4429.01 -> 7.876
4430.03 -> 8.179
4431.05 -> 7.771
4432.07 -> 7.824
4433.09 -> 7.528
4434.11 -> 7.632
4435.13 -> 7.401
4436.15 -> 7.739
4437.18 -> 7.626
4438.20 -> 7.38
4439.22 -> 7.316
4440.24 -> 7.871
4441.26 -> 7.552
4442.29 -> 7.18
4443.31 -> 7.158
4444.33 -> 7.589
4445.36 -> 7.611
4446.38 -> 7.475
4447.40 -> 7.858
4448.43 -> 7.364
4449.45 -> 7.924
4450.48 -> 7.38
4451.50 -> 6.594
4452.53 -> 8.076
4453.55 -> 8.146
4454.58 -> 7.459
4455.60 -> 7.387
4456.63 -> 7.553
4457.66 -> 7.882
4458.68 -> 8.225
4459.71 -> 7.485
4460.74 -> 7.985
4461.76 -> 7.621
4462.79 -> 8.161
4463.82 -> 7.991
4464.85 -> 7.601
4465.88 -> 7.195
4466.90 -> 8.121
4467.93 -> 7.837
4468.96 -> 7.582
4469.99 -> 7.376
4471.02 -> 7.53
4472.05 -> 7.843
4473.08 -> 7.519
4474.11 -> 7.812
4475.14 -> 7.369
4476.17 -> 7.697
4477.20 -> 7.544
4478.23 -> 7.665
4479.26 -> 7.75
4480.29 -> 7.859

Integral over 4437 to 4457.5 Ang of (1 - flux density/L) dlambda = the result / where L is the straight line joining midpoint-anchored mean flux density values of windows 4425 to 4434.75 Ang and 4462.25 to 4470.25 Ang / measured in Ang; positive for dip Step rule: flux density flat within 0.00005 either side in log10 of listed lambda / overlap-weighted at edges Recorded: 0.3 Ang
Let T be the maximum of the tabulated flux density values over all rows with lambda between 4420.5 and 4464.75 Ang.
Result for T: 8.225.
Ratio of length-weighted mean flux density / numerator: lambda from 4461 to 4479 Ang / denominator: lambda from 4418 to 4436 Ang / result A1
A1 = 1.00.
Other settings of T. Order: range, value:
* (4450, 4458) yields 8.146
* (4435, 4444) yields 7.871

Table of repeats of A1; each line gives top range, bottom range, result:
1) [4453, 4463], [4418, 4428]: 1.02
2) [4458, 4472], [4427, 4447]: 1.02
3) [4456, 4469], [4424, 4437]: 1.03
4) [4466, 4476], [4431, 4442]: 1.01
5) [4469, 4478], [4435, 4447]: 1.01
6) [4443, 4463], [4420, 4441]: 1.00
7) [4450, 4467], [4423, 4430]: 1.03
